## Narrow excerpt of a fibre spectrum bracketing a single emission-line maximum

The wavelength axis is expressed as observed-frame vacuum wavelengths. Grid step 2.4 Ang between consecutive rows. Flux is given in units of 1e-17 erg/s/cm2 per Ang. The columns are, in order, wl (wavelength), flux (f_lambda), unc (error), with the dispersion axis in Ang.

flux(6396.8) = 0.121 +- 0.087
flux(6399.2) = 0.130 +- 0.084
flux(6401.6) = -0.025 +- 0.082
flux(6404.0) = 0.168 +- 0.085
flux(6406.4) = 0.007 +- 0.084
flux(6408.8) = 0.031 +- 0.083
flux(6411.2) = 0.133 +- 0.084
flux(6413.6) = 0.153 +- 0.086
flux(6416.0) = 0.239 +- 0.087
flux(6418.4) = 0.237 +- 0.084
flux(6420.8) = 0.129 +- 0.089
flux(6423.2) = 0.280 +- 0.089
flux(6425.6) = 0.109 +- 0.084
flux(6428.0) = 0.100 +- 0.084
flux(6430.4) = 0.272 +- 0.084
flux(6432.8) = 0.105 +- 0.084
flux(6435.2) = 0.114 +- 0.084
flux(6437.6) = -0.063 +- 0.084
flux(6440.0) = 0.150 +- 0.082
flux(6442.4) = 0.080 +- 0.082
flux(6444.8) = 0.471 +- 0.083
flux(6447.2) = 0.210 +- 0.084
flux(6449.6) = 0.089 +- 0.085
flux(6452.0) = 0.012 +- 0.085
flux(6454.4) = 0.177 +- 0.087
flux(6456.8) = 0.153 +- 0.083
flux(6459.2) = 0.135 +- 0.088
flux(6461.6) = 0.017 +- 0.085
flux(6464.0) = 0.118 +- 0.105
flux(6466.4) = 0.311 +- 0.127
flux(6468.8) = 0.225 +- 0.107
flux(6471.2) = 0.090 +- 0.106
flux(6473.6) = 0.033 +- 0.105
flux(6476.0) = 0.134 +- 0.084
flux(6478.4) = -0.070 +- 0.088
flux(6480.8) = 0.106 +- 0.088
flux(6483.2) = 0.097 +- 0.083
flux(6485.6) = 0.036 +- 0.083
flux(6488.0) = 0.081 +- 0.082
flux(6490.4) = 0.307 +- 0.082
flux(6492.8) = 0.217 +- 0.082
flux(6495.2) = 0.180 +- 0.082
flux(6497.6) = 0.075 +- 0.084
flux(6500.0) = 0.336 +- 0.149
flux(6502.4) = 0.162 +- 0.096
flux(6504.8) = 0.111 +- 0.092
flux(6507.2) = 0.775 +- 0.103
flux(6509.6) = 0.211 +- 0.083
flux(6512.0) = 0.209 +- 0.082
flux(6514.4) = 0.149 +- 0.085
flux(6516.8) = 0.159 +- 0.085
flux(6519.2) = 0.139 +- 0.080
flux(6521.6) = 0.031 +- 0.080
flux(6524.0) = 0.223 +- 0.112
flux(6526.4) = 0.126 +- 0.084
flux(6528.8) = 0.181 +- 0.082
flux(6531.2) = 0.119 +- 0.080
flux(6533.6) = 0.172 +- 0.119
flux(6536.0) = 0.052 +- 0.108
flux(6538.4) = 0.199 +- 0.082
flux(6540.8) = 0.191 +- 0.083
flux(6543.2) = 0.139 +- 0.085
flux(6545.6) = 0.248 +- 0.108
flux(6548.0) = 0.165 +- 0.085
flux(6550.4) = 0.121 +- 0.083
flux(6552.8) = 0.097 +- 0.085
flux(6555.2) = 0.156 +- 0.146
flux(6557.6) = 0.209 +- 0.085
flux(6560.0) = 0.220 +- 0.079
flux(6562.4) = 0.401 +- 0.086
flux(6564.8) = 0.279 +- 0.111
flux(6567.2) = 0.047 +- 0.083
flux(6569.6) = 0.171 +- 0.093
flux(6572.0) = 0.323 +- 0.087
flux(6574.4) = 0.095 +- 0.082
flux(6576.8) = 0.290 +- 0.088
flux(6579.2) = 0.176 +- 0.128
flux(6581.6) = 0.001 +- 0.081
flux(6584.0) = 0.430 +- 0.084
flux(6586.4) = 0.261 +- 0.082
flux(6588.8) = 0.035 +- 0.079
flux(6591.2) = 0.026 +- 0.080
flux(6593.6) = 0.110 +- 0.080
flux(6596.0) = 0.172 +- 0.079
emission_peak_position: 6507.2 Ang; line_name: [O III] 5007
